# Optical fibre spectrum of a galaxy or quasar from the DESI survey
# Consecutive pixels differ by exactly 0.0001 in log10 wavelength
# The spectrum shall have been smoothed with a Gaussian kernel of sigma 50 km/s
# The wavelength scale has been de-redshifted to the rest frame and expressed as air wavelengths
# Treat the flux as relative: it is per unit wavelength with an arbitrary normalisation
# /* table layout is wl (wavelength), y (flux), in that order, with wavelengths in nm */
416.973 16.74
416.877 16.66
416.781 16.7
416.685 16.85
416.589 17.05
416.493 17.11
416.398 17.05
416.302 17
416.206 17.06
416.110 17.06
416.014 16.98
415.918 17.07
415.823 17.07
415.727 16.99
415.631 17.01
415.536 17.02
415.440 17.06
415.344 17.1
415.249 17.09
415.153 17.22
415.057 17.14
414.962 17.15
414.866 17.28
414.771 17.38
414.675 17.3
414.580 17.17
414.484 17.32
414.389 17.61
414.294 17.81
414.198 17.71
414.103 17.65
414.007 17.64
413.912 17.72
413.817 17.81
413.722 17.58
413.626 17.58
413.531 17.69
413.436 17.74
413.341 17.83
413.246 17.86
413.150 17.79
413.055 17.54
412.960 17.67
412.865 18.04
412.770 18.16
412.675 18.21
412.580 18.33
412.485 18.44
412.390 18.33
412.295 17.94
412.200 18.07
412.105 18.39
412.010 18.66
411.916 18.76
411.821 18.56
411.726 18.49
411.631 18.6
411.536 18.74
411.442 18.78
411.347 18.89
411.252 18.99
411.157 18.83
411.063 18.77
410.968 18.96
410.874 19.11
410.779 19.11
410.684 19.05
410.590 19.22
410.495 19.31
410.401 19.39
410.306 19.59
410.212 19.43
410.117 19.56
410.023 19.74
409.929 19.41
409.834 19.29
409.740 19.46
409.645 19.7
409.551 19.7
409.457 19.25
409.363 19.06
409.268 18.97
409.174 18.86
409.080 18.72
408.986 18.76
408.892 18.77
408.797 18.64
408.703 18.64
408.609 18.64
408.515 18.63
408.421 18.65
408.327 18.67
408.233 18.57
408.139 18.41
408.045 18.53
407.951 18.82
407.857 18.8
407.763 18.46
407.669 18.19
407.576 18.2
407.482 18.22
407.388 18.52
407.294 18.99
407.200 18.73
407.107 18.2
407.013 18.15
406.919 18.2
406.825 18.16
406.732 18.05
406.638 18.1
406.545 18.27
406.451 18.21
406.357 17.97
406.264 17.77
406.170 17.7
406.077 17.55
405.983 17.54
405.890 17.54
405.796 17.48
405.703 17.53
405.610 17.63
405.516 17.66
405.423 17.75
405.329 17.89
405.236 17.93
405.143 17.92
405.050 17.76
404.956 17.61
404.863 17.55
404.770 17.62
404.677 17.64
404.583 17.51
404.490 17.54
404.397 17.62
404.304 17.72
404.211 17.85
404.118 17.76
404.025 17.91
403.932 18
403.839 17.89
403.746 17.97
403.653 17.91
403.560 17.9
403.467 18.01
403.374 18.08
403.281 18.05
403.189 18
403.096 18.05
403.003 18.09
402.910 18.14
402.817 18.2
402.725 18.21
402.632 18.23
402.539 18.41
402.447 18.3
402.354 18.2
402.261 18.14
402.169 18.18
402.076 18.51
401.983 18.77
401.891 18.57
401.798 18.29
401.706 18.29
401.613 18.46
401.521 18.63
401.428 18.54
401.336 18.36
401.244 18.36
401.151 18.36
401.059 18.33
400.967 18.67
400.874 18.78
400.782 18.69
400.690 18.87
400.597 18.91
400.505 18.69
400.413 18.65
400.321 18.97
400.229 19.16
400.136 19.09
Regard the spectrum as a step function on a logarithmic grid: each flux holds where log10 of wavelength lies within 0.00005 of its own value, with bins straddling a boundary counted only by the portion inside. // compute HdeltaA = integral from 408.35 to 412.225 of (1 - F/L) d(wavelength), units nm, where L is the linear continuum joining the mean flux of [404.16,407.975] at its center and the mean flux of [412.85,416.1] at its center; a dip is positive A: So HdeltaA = -0.28 nm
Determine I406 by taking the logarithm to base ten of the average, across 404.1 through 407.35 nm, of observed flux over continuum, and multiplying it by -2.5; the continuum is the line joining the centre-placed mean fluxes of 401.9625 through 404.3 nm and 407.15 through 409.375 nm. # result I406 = 0.03 mag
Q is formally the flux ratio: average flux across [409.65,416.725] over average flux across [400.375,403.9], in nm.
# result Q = 0.98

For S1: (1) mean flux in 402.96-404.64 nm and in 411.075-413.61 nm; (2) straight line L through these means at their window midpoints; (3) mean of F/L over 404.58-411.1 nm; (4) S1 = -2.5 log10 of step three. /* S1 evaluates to -0.03 mag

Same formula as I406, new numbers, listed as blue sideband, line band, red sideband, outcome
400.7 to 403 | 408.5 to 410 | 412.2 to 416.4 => -0.07 mag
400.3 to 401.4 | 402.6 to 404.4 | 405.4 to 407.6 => 0.02 mag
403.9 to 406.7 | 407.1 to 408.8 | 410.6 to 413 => -0.03 mag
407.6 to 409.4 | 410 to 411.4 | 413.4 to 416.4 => -0.06 mag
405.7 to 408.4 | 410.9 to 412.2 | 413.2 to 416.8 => -0.06 mag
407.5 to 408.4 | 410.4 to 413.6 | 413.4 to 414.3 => -0.03 mag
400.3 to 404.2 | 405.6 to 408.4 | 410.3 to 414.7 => 0.01 mag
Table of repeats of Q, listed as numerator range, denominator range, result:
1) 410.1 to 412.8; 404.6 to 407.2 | 1.05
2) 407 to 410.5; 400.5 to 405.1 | 1.04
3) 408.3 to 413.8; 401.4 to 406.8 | 1.04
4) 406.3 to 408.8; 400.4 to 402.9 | 1.00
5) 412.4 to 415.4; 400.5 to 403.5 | 0.96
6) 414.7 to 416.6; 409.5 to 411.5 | 0.89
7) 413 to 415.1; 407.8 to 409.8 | 0.93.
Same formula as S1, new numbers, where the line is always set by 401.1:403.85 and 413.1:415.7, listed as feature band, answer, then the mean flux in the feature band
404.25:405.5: 0.02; 17.7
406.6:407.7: -0.02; 18.3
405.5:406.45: 0.02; 17.7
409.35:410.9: -0.10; 19.4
